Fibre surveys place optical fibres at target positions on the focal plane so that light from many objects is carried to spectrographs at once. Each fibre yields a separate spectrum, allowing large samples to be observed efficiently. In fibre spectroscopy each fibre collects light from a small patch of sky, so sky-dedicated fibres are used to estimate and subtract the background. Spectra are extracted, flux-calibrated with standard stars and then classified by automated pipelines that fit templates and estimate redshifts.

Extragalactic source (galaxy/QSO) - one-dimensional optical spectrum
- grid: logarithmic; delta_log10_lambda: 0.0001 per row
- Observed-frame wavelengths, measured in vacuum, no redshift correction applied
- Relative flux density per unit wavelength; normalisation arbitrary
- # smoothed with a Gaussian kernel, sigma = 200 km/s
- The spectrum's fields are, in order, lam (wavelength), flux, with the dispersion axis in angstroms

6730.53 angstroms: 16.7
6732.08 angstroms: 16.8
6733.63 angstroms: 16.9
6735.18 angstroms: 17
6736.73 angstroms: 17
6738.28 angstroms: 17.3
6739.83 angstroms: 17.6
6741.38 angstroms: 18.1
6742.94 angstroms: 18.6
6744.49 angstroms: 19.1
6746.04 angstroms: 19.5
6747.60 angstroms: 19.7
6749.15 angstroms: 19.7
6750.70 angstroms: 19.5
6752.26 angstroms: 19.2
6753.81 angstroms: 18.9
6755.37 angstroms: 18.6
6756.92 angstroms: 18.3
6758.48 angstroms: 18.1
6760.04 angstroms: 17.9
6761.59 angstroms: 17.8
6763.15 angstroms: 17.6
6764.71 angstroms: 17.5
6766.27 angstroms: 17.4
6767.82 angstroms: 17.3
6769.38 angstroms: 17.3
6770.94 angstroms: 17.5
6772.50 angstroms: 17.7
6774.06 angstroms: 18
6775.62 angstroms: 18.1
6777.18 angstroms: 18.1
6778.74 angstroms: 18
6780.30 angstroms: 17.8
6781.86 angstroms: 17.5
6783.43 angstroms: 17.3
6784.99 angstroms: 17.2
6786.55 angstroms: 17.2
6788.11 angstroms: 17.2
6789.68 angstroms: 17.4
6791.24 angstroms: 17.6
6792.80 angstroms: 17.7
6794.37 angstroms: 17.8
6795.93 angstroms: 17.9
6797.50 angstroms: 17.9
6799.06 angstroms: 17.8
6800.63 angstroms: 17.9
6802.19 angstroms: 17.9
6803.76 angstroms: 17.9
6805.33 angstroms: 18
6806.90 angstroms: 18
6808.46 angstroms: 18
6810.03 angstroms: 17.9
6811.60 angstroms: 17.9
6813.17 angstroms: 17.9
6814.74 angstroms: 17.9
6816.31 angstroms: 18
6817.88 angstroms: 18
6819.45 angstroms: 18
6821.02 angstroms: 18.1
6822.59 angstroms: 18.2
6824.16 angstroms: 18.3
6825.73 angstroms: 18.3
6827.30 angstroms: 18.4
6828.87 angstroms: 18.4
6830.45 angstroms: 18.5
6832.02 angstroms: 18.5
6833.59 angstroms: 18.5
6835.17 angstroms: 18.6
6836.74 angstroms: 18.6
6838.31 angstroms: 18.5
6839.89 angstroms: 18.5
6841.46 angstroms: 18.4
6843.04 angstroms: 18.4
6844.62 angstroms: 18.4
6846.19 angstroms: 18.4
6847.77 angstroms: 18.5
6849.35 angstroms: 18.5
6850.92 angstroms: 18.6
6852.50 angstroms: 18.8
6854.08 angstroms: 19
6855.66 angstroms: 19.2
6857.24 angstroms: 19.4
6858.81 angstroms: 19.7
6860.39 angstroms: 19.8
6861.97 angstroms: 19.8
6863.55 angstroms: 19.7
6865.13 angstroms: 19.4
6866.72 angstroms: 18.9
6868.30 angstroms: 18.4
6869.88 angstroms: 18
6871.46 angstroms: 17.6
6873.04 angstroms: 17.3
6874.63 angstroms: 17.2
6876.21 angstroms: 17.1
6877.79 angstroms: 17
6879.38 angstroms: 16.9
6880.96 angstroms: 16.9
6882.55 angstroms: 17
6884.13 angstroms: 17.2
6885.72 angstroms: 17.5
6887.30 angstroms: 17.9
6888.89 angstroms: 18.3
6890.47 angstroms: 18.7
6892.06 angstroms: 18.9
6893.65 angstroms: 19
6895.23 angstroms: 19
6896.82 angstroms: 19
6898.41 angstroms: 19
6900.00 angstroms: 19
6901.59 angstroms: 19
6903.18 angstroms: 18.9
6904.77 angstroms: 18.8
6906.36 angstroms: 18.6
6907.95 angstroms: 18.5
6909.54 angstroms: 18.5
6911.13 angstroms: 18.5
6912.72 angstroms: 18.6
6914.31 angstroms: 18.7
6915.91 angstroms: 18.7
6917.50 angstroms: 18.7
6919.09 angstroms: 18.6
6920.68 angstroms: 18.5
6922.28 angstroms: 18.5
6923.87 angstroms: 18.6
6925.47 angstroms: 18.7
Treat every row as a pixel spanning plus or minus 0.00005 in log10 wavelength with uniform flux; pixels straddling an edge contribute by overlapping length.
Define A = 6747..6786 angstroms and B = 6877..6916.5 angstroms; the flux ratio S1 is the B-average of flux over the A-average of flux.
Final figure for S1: 1.01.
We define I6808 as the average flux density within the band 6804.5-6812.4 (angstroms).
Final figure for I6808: 18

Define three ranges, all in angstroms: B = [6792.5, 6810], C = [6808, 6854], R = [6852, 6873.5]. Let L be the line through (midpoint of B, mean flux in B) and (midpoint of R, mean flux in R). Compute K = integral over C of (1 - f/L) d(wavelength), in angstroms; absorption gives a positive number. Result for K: 0.2 angstroms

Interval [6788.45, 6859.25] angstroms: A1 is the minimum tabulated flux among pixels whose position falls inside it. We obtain 17.4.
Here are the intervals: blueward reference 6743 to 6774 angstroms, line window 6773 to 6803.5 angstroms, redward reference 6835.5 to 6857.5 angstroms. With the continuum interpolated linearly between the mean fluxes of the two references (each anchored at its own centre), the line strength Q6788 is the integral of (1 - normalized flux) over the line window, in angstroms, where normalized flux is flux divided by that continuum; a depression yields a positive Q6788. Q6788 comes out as 1.2 angstroms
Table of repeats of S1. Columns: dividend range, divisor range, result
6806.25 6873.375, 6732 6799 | 1.03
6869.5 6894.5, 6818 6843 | 0.96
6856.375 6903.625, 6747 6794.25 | 1.02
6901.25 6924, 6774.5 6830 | 1.04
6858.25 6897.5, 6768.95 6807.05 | 1.03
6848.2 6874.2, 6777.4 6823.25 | 1.06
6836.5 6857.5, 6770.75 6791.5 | 1.06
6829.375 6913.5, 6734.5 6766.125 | 1.01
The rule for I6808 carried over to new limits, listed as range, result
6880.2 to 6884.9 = 17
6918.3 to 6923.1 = 18.5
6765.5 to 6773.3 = 17.5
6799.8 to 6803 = 17.9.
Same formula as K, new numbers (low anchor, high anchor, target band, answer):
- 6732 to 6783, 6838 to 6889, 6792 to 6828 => 0.4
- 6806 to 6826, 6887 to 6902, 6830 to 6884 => 0.1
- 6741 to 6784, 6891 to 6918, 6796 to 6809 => 0.3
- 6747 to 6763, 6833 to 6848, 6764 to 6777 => 0.7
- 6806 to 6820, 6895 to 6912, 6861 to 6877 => 0.1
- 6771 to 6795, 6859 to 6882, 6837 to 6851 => -0.4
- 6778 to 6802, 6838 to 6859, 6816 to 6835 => 0.0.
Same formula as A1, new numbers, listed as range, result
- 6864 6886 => 16.9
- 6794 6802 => 17.8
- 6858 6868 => 18.9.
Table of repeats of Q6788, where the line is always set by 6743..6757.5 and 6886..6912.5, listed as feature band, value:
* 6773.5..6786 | 0.9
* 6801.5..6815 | 0.7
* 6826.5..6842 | 0.3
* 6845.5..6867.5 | -0.3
